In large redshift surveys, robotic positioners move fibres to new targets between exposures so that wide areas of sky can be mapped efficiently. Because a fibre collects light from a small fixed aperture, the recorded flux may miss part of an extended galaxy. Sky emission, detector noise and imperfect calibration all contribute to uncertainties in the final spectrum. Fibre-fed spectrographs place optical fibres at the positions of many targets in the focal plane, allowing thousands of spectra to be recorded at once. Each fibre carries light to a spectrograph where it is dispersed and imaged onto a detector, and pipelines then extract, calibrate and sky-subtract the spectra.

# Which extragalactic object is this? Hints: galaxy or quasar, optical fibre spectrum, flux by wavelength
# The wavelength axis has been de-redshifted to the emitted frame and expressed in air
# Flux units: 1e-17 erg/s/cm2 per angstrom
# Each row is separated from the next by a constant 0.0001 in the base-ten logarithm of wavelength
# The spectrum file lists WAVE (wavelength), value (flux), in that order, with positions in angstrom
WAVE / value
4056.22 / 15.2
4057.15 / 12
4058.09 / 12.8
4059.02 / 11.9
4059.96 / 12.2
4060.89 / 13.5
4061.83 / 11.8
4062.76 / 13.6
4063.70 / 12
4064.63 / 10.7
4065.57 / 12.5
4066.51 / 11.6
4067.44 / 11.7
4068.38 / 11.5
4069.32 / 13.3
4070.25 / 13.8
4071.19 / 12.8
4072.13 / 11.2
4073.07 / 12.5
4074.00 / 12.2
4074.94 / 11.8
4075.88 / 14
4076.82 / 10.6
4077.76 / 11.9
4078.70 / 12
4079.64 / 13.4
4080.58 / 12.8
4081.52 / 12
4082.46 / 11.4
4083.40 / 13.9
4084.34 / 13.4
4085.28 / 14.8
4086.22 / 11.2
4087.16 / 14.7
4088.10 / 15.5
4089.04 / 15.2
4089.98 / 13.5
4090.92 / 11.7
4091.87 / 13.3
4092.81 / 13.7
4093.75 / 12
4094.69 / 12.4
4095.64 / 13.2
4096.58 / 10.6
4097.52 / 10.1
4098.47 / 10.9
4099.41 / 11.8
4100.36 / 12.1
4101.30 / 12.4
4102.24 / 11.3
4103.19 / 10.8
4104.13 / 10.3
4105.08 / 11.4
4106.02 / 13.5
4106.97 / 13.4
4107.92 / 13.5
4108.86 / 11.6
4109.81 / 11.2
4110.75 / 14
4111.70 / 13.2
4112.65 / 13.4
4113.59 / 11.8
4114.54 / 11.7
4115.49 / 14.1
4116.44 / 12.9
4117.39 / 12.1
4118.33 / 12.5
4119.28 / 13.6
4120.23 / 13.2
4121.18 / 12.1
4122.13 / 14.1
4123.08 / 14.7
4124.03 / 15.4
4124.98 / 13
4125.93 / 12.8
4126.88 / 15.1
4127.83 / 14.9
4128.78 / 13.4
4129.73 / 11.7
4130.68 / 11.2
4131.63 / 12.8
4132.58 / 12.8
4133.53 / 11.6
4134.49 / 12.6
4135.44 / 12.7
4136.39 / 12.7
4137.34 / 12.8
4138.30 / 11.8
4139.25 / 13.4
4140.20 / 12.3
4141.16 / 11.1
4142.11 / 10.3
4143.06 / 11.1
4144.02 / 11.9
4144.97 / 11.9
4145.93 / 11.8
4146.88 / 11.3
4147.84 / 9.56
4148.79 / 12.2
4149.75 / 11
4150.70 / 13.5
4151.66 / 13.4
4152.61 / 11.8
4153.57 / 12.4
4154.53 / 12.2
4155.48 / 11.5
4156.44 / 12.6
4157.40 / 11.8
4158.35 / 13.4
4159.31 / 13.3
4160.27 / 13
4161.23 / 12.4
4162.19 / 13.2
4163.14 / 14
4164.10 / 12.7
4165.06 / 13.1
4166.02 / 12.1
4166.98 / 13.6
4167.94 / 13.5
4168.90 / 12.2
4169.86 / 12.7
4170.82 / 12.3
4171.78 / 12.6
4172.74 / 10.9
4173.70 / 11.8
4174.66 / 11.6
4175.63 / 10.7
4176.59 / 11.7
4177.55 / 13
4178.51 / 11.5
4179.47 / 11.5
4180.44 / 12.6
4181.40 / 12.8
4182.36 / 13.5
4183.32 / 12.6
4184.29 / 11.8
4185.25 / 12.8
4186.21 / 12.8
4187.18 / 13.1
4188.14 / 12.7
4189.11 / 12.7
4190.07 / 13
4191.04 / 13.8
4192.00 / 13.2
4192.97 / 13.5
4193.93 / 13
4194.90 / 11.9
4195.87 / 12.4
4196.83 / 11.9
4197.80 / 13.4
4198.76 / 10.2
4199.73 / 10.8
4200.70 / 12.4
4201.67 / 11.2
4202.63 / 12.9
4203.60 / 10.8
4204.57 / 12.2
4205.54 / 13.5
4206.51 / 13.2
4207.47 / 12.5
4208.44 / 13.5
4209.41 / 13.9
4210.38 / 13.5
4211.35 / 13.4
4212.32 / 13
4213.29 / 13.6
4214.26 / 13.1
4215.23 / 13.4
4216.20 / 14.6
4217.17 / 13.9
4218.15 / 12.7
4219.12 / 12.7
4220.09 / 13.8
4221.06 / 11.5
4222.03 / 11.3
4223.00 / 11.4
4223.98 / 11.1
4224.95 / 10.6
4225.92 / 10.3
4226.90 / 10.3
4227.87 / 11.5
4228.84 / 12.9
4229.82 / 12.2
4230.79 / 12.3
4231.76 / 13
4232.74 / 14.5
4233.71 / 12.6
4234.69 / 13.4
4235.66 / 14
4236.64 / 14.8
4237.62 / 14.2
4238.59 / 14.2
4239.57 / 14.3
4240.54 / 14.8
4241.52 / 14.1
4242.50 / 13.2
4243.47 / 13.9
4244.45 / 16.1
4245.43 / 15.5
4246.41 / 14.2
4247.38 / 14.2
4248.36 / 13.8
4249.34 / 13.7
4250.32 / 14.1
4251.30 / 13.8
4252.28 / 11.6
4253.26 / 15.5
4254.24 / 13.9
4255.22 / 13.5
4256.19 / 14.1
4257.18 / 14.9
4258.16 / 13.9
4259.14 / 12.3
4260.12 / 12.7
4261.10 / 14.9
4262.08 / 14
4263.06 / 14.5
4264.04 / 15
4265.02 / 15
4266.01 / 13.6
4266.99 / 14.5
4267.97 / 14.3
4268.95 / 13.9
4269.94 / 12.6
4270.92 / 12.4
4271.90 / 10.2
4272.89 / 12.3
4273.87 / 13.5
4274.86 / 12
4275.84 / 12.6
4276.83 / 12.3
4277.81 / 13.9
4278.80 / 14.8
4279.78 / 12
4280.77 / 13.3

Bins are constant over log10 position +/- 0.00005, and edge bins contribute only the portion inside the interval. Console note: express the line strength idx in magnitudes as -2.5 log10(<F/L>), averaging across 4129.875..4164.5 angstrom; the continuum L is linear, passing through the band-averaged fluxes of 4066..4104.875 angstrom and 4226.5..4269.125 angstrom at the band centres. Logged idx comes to 0.06 mag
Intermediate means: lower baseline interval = 12.4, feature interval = 12.2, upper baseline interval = 13.8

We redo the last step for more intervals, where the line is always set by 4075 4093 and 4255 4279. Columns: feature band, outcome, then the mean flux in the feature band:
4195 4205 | 0.131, 11.8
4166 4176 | 0.092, 12.2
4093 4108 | 0.110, 11.8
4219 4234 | 0.121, 12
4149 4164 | 0.051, 12.6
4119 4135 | -0.005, 13.2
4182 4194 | 0.029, 13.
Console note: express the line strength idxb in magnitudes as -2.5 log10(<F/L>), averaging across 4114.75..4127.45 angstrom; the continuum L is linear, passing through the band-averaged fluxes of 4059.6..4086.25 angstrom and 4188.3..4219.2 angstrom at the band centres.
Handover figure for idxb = -0.08 mag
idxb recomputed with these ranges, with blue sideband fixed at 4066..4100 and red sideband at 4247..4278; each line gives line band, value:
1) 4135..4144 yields 0.07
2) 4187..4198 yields 0.02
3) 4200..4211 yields 0.05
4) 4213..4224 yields 0.04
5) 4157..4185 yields 0.05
